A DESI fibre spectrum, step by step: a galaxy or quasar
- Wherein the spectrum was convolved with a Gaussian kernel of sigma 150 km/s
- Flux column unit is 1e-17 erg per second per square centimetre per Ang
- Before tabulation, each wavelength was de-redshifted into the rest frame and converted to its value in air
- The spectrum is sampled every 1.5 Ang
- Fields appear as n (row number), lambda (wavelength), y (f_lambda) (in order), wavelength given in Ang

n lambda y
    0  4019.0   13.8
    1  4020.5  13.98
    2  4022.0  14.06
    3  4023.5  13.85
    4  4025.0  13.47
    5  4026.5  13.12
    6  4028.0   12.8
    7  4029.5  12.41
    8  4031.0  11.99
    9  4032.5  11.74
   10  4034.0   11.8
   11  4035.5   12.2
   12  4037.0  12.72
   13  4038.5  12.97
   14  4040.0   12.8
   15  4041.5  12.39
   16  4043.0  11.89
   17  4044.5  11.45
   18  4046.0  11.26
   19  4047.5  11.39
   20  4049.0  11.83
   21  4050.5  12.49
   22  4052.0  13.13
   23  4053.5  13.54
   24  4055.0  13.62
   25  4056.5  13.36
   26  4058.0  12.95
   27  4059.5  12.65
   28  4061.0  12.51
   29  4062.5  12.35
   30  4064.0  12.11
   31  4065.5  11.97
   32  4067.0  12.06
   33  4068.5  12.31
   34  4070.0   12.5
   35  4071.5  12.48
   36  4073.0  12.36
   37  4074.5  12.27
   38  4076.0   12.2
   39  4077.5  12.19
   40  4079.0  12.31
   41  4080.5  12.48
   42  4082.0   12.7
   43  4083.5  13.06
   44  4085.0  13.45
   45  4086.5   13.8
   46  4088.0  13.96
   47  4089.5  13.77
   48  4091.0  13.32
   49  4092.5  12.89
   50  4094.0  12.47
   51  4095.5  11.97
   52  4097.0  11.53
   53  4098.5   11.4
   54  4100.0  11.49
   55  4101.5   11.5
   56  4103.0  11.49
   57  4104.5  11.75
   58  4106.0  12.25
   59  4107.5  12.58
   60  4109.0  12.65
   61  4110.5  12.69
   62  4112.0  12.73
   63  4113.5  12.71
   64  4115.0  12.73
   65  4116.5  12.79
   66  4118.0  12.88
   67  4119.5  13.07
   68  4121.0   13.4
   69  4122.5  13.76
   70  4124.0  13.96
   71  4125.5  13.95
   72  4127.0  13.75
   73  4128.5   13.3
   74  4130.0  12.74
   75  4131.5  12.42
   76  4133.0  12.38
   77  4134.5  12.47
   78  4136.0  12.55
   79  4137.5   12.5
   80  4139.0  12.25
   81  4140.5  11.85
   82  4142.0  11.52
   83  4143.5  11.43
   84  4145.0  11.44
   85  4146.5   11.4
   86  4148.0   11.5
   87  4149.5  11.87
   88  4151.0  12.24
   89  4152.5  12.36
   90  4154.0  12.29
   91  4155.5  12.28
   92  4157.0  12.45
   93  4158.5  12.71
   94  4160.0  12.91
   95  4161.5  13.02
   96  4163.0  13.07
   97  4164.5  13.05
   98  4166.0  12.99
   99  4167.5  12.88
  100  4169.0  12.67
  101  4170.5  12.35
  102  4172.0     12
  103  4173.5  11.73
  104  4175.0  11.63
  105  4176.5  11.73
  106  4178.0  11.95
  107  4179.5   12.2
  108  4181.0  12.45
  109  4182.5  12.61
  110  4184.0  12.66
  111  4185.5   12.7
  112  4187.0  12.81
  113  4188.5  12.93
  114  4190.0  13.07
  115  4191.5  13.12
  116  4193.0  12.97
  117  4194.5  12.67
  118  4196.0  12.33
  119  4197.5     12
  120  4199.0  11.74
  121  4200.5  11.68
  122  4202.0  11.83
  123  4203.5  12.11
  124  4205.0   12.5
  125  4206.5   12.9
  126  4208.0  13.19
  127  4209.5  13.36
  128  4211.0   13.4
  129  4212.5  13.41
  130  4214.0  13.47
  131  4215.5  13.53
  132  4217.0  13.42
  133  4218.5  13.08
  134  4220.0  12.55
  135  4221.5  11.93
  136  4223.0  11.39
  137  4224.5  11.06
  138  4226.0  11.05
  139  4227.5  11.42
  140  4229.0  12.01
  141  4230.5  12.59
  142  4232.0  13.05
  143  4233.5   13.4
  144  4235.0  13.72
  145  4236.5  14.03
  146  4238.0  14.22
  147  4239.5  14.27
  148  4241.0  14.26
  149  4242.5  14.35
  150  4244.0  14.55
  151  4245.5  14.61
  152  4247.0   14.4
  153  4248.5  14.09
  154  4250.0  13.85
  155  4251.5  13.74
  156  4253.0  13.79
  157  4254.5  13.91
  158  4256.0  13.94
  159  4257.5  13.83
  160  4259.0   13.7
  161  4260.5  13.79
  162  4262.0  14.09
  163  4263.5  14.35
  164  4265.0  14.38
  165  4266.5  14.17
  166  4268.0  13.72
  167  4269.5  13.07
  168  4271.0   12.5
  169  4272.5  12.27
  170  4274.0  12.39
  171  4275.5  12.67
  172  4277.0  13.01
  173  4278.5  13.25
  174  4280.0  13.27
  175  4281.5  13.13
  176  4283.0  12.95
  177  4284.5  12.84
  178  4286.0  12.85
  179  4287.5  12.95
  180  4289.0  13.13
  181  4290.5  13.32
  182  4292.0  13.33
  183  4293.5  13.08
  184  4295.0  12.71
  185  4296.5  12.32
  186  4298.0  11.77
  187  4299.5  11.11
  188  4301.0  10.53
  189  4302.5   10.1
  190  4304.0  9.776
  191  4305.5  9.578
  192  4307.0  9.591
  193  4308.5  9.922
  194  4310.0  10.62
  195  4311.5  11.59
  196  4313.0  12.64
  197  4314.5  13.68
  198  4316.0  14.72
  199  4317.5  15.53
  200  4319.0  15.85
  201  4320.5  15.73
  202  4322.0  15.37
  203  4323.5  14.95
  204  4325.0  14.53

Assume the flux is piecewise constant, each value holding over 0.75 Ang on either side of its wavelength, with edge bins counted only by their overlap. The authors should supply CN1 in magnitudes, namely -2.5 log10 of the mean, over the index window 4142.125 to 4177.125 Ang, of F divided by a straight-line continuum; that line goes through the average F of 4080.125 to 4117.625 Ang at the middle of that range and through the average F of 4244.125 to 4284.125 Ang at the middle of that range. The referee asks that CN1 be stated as 0.06 mag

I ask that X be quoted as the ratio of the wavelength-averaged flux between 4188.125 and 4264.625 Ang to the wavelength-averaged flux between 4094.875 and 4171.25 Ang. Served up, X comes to 1.06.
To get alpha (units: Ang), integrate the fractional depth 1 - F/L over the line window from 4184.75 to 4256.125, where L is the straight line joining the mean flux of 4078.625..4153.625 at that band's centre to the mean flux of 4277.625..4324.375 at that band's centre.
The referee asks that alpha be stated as -2.4 Ang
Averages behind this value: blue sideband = 12.5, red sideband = 12.7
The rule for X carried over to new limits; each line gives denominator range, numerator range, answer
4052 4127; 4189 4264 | 1.04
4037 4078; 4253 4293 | 1.07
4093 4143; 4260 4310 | 0.99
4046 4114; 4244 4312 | 1.02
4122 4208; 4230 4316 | 1.04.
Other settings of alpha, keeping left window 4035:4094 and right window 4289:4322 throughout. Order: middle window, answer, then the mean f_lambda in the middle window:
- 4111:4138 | -1.0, 13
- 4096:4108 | 0.8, 11.7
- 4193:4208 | 0.2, 12.3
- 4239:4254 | -2.1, 14.2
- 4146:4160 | 0.4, 12.2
